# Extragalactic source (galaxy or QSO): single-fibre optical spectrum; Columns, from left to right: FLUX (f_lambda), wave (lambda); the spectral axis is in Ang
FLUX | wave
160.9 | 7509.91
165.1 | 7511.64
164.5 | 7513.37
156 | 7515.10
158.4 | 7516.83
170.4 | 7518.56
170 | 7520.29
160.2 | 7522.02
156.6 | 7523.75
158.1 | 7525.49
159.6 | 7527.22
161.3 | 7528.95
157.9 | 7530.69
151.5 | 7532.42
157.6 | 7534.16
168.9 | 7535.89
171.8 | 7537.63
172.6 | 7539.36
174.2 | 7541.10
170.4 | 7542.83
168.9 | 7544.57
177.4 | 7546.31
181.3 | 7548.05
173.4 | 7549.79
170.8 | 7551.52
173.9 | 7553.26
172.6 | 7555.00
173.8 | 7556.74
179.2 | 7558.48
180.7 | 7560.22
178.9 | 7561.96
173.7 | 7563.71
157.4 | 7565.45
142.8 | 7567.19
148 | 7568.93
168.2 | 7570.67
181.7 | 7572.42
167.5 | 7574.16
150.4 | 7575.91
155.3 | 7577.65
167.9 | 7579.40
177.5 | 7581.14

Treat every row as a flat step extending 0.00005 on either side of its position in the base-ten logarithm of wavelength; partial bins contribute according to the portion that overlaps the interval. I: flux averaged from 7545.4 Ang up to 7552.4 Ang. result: 176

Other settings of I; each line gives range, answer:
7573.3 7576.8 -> 159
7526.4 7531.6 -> 160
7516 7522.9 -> 165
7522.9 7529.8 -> 159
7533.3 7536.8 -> 163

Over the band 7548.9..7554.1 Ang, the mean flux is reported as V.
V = 173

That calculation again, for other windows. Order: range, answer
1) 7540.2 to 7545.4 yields 171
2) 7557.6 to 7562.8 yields 180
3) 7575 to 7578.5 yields 153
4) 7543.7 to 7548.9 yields 176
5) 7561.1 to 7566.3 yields 170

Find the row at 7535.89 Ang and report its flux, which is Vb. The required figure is 168.9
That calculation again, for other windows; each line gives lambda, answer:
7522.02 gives 160.2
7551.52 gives 170.8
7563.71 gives 173.7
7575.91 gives 150.4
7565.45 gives 157.4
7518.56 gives 170.4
